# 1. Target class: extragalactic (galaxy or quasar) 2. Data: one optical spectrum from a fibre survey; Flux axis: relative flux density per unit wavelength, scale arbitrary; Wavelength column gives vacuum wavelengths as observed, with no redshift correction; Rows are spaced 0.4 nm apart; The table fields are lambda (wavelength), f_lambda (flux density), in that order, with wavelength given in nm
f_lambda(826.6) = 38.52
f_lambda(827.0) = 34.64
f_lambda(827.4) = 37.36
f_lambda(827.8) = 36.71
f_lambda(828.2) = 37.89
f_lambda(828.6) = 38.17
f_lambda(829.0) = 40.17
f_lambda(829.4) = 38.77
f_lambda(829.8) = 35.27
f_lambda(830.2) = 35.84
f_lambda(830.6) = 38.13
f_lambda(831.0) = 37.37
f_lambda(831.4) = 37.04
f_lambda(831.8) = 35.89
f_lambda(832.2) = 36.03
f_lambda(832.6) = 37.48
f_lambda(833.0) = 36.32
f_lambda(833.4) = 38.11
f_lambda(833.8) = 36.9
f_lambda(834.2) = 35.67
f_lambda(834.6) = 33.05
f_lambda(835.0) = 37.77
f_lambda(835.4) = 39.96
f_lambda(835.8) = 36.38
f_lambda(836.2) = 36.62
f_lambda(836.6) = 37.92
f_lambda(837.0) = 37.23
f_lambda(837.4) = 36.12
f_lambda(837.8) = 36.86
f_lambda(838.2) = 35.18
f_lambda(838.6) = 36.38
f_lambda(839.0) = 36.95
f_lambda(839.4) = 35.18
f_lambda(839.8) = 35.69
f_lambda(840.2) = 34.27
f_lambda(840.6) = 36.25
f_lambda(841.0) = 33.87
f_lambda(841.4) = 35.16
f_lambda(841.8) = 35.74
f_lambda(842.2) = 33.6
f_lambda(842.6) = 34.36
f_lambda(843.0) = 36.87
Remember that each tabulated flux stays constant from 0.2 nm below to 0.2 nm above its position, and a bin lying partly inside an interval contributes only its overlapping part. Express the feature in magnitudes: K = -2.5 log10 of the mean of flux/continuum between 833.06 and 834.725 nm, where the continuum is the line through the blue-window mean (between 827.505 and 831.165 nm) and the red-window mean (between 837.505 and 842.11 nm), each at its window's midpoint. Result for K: 0.02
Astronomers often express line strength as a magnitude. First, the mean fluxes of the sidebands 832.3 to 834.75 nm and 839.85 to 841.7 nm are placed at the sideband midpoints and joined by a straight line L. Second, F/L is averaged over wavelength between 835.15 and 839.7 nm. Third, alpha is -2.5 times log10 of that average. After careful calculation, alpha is -0.04 mag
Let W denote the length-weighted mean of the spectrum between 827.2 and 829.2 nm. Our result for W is 38.1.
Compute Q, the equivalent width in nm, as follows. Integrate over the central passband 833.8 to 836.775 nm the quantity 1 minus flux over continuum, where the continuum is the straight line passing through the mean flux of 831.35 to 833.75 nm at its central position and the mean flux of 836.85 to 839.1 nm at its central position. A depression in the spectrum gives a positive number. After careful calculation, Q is -0.01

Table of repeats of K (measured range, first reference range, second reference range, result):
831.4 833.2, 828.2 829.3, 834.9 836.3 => 0.05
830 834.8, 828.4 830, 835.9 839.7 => 0.03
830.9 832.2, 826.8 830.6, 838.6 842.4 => 0.00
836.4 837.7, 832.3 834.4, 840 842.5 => -0.04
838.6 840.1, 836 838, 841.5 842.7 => 0.00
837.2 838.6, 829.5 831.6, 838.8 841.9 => -0.01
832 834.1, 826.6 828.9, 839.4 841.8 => -0.02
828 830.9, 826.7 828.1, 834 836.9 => -0.03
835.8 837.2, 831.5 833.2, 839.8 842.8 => -0.04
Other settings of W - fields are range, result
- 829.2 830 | 37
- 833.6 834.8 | 35.2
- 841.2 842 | 35.5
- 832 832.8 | 36.8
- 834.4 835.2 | 35.4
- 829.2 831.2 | 37.1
